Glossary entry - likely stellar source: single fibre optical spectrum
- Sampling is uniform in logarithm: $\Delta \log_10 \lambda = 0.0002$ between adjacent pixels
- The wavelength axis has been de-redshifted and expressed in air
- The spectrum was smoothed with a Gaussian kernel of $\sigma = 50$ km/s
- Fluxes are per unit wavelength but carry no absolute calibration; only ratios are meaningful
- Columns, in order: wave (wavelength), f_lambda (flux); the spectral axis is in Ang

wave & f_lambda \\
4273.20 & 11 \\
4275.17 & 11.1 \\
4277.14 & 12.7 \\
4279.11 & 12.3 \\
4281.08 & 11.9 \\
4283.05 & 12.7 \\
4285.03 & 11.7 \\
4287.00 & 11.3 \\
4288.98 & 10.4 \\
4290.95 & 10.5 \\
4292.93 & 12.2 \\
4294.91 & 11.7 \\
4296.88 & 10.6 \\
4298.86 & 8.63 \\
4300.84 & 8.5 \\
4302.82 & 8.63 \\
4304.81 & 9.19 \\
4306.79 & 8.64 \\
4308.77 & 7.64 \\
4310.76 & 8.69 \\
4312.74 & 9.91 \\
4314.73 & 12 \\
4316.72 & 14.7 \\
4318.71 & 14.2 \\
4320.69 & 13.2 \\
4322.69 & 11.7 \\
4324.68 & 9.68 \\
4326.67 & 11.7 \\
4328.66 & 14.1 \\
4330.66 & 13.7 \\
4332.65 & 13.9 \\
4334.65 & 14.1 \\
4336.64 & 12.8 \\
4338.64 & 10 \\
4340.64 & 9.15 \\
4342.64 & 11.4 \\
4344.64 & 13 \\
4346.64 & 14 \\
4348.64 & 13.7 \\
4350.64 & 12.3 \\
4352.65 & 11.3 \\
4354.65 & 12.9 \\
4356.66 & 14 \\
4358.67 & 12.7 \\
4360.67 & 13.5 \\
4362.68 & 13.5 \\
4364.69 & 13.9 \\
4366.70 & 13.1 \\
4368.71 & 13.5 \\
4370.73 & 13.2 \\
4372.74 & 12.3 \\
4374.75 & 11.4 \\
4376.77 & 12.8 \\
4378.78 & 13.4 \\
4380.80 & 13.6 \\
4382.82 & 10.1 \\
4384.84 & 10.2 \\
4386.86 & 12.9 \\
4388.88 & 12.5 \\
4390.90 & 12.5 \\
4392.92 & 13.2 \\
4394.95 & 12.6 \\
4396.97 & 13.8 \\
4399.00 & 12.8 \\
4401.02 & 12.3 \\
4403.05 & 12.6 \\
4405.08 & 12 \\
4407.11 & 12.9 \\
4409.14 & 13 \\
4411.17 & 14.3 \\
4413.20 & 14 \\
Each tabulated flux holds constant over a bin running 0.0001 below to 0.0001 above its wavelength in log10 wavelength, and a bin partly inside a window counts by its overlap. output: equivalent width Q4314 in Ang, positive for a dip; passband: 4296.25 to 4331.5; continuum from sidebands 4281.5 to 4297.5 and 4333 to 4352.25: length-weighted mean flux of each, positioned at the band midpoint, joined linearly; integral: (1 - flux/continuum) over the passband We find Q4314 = 2.96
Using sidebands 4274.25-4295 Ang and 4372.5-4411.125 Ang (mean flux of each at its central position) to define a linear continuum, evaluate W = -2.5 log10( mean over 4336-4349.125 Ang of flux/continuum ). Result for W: 0.02 mag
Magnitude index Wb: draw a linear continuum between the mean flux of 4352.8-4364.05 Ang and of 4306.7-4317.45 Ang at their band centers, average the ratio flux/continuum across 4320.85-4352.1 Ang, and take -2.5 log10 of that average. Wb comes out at -0.05 mag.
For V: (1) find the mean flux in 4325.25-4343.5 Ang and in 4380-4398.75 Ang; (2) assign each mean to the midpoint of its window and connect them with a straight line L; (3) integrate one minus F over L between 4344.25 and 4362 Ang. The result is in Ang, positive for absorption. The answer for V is -1.1 Ang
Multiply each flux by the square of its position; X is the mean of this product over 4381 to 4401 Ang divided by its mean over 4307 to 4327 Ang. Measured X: 1.1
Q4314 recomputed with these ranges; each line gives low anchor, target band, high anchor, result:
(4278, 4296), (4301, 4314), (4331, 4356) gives 3.4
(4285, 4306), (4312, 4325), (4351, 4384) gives -1.6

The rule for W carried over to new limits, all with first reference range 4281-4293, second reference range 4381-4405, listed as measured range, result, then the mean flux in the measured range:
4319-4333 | -0.07 mag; 12.6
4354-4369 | -0.11 mag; 13.4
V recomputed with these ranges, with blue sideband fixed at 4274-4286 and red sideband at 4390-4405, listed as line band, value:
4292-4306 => 2.6 Ang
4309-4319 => 0.7 Ang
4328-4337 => -1.0 Ang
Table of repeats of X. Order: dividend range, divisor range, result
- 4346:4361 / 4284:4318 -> 1.29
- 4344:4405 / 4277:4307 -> 1.24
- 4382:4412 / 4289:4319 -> 1.27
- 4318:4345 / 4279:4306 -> 1.17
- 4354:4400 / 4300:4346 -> 1.15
